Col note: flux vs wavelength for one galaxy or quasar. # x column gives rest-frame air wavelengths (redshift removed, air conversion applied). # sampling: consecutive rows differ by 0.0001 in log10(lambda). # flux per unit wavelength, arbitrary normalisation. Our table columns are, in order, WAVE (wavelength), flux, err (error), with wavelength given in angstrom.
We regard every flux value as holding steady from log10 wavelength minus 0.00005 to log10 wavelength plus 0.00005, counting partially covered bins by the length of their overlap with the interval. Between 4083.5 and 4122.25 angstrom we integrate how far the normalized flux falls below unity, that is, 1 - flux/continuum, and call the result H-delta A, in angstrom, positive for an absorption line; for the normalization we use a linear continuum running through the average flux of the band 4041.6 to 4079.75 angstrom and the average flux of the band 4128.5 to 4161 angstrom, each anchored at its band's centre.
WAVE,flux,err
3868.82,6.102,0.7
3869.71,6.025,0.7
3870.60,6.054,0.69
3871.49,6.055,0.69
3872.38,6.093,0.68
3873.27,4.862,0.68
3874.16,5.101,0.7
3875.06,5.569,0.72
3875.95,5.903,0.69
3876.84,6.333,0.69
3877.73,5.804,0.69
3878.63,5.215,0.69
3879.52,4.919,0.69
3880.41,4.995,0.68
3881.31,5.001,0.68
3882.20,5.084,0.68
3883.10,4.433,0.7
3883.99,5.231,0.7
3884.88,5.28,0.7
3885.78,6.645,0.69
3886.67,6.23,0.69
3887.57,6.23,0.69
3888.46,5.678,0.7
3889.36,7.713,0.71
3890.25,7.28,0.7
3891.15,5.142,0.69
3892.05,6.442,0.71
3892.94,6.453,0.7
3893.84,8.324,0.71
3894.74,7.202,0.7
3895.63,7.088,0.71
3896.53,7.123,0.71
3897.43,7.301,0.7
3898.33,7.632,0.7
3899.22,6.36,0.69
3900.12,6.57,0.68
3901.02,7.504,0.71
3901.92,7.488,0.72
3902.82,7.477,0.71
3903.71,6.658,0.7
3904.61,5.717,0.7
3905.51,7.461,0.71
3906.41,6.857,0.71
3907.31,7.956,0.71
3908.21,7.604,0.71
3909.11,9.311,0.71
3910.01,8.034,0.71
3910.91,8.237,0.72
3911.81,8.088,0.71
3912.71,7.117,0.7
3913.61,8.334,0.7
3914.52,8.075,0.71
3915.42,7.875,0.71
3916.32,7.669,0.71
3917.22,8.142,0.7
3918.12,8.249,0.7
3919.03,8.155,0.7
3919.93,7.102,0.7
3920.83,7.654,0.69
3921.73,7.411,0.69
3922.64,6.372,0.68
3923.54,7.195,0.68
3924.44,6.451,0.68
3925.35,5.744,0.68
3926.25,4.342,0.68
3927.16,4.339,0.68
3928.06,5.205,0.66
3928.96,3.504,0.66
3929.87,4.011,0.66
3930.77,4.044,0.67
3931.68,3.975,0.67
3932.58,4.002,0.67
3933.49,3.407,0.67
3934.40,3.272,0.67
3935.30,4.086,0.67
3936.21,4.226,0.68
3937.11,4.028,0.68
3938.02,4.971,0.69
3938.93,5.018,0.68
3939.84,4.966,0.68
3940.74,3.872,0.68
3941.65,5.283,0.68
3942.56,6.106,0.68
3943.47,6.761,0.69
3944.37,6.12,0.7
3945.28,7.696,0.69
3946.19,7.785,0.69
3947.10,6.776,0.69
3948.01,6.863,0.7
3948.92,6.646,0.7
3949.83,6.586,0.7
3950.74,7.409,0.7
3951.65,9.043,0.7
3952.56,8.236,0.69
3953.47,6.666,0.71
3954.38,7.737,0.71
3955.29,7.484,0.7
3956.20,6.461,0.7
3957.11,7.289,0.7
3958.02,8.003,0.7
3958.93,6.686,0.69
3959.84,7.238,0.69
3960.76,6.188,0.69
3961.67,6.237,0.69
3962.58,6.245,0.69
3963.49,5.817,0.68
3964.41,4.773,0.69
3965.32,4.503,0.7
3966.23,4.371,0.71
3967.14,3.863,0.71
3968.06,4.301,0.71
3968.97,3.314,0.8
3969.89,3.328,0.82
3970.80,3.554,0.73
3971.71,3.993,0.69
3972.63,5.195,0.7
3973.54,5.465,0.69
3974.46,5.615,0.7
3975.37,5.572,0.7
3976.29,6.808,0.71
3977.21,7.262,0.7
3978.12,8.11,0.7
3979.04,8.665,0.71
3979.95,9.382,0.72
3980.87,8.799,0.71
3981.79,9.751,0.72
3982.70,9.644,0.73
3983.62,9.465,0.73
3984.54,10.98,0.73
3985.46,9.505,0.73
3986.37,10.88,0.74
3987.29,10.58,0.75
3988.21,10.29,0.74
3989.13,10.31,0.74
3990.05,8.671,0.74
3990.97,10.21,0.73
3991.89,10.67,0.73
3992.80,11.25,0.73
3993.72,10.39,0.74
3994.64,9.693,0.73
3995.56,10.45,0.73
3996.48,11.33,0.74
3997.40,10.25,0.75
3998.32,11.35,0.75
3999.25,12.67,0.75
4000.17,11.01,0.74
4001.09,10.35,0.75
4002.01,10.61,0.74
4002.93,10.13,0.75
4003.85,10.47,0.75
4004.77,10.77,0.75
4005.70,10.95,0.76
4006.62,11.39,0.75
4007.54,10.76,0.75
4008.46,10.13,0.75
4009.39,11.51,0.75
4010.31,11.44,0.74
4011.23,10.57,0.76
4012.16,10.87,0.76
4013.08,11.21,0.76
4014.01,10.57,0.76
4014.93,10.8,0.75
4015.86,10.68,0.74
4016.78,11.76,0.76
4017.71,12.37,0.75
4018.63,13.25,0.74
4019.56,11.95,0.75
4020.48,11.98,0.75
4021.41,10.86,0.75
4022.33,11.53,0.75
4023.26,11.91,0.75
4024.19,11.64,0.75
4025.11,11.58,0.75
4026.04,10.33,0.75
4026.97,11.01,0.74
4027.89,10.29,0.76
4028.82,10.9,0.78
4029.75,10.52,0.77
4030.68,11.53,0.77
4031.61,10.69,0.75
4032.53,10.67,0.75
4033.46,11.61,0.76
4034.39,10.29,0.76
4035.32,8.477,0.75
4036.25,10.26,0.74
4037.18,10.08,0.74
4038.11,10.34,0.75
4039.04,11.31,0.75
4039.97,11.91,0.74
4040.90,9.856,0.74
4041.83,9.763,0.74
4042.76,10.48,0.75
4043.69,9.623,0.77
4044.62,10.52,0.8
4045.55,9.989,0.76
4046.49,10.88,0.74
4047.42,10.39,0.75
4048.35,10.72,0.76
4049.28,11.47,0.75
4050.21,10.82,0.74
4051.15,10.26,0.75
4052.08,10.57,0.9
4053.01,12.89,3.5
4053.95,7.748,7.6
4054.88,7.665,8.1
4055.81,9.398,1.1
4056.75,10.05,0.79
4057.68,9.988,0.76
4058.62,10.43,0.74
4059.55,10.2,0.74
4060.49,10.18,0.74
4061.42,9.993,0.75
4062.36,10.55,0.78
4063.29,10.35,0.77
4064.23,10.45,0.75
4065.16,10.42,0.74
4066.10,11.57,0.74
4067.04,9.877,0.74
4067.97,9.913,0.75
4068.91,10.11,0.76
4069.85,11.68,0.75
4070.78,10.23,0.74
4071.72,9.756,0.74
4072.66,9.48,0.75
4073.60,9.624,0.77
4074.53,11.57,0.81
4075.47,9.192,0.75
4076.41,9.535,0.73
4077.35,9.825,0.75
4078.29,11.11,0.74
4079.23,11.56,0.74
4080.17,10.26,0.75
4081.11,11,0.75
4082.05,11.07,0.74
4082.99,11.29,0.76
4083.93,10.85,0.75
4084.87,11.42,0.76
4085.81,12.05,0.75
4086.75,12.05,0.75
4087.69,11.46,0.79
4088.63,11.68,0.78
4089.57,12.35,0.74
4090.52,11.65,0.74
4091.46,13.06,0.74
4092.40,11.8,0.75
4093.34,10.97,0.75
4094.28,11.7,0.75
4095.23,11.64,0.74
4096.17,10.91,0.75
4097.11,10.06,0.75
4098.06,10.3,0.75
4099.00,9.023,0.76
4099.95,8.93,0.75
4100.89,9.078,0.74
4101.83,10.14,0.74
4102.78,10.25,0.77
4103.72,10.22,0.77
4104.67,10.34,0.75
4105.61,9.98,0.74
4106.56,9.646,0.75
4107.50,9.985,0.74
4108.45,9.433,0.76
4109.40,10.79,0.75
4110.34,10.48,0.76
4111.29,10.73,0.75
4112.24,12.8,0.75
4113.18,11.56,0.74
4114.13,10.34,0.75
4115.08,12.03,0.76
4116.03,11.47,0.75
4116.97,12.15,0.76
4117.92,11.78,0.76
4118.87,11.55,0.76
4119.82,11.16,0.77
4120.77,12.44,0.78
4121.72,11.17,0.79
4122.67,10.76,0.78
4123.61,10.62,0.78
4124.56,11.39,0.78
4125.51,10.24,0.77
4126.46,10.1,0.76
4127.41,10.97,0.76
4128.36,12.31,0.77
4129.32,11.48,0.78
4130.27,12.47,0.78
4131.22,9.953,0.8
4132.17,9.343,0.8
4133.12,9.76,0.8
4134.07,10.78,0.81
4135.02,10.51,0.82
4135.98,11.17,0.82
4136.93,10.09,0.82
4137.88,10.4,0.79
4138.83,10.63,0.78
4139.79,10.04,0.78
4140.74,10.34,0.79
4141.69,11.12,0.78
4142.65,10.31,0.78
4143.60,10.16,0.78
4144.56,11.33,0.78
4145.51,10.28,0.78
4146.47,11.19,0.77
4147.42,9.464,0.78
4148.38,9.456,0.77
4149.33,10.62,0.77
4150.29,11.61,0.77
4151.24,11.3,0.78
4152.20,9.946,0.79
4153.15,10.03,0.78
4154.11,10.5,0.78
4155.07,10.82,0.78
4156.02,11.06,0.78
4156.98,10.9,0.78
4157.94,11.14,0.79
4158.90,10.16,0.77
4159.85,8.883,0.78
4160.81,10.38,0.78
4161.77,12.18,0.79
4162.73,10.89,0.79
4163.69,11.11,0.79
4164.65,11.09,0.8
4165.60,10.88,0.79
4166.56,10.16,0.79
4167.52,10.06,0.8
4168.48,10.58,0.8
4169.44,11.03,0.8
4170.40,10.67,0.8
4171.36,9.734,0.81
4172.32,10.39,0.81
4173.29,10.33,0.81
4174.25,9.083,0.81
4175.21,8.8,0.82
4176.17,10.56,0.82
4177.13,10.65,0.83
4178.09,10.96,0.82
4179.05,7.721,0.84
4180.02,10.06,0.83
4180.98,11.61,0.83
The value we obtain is -2.26 angstrom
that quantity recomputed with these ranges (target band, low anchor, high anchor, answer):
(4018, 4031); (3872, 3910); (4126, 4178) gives -4.4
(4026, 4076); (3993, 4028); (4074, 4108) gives 2.7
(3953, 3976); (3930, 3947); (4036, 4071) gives 2.0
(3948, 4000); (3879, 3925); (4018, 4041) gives 8.5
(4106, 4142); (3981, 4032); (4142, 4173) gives -0.9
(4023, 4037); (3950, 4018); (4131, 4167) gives -2.4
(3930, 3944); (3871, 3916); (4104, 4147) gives 5.5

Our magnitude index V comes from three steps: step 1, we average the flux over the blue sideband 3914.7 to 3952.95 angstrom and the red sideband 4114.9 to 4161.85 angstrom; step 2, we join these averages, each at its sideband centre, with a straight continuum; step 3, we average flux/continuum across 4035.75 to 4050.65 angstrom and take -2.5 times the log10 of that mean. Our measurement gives -0.23 mag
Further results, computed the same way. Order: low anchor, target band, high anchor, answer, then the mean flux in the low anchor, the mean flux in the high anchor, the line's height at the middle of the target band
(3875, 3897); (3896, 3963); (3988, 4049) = 0.15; 6.06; 10.8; 7.62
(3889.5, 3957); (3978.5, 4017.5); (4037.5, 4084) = -0.21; 6.54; 10.4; 8.62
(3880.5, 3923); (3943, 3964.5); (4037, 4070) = 0.17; 7.03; 10.3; 8.16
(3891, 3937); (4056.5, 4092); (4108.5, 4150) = -0.10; 6.54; 10.9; 9.76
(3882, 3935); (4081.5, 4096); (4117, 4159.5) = -0.18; 6.53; 10.8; 9.85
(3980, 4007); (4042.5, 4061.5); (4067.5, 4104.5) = 0.04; 10.4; 10.7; 10.6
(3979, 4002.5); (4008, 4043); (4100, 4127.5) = -0.05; 10.3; 10.8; 10.4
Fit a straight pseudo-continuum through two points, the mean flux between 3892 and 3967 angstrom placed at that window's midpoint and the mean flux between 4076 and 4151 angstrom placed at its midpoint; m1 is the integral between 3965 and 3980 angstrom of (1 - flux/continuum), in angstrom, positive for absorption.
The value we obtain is 4.3 angstrom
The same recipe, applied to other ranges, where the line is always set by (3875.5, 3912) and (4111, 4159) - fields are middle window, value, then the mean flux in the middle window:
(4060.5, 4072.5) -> -0.9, 10.4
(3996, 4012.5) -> -4.5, 10.9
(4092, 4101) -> -0.3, 10.5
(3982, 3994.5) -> -2.9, 10.2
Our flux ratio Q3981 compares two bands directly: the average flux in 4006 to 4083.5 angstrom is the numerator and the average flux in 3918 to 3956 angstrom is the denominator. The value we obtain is 1.8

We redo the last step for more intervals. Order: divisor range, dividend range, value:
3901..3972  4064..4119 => 1.74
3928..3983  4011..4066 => 1.80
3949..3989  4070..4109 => 1.51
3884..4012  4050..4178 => 1.44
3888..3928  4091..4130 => 1.52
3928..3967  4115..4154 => 1.86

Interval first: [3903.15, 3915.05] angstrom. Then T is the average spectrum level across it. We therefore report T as 7.65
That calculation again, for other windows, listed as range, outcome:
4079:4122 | 11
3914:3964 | 6.2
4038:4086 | 10.4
